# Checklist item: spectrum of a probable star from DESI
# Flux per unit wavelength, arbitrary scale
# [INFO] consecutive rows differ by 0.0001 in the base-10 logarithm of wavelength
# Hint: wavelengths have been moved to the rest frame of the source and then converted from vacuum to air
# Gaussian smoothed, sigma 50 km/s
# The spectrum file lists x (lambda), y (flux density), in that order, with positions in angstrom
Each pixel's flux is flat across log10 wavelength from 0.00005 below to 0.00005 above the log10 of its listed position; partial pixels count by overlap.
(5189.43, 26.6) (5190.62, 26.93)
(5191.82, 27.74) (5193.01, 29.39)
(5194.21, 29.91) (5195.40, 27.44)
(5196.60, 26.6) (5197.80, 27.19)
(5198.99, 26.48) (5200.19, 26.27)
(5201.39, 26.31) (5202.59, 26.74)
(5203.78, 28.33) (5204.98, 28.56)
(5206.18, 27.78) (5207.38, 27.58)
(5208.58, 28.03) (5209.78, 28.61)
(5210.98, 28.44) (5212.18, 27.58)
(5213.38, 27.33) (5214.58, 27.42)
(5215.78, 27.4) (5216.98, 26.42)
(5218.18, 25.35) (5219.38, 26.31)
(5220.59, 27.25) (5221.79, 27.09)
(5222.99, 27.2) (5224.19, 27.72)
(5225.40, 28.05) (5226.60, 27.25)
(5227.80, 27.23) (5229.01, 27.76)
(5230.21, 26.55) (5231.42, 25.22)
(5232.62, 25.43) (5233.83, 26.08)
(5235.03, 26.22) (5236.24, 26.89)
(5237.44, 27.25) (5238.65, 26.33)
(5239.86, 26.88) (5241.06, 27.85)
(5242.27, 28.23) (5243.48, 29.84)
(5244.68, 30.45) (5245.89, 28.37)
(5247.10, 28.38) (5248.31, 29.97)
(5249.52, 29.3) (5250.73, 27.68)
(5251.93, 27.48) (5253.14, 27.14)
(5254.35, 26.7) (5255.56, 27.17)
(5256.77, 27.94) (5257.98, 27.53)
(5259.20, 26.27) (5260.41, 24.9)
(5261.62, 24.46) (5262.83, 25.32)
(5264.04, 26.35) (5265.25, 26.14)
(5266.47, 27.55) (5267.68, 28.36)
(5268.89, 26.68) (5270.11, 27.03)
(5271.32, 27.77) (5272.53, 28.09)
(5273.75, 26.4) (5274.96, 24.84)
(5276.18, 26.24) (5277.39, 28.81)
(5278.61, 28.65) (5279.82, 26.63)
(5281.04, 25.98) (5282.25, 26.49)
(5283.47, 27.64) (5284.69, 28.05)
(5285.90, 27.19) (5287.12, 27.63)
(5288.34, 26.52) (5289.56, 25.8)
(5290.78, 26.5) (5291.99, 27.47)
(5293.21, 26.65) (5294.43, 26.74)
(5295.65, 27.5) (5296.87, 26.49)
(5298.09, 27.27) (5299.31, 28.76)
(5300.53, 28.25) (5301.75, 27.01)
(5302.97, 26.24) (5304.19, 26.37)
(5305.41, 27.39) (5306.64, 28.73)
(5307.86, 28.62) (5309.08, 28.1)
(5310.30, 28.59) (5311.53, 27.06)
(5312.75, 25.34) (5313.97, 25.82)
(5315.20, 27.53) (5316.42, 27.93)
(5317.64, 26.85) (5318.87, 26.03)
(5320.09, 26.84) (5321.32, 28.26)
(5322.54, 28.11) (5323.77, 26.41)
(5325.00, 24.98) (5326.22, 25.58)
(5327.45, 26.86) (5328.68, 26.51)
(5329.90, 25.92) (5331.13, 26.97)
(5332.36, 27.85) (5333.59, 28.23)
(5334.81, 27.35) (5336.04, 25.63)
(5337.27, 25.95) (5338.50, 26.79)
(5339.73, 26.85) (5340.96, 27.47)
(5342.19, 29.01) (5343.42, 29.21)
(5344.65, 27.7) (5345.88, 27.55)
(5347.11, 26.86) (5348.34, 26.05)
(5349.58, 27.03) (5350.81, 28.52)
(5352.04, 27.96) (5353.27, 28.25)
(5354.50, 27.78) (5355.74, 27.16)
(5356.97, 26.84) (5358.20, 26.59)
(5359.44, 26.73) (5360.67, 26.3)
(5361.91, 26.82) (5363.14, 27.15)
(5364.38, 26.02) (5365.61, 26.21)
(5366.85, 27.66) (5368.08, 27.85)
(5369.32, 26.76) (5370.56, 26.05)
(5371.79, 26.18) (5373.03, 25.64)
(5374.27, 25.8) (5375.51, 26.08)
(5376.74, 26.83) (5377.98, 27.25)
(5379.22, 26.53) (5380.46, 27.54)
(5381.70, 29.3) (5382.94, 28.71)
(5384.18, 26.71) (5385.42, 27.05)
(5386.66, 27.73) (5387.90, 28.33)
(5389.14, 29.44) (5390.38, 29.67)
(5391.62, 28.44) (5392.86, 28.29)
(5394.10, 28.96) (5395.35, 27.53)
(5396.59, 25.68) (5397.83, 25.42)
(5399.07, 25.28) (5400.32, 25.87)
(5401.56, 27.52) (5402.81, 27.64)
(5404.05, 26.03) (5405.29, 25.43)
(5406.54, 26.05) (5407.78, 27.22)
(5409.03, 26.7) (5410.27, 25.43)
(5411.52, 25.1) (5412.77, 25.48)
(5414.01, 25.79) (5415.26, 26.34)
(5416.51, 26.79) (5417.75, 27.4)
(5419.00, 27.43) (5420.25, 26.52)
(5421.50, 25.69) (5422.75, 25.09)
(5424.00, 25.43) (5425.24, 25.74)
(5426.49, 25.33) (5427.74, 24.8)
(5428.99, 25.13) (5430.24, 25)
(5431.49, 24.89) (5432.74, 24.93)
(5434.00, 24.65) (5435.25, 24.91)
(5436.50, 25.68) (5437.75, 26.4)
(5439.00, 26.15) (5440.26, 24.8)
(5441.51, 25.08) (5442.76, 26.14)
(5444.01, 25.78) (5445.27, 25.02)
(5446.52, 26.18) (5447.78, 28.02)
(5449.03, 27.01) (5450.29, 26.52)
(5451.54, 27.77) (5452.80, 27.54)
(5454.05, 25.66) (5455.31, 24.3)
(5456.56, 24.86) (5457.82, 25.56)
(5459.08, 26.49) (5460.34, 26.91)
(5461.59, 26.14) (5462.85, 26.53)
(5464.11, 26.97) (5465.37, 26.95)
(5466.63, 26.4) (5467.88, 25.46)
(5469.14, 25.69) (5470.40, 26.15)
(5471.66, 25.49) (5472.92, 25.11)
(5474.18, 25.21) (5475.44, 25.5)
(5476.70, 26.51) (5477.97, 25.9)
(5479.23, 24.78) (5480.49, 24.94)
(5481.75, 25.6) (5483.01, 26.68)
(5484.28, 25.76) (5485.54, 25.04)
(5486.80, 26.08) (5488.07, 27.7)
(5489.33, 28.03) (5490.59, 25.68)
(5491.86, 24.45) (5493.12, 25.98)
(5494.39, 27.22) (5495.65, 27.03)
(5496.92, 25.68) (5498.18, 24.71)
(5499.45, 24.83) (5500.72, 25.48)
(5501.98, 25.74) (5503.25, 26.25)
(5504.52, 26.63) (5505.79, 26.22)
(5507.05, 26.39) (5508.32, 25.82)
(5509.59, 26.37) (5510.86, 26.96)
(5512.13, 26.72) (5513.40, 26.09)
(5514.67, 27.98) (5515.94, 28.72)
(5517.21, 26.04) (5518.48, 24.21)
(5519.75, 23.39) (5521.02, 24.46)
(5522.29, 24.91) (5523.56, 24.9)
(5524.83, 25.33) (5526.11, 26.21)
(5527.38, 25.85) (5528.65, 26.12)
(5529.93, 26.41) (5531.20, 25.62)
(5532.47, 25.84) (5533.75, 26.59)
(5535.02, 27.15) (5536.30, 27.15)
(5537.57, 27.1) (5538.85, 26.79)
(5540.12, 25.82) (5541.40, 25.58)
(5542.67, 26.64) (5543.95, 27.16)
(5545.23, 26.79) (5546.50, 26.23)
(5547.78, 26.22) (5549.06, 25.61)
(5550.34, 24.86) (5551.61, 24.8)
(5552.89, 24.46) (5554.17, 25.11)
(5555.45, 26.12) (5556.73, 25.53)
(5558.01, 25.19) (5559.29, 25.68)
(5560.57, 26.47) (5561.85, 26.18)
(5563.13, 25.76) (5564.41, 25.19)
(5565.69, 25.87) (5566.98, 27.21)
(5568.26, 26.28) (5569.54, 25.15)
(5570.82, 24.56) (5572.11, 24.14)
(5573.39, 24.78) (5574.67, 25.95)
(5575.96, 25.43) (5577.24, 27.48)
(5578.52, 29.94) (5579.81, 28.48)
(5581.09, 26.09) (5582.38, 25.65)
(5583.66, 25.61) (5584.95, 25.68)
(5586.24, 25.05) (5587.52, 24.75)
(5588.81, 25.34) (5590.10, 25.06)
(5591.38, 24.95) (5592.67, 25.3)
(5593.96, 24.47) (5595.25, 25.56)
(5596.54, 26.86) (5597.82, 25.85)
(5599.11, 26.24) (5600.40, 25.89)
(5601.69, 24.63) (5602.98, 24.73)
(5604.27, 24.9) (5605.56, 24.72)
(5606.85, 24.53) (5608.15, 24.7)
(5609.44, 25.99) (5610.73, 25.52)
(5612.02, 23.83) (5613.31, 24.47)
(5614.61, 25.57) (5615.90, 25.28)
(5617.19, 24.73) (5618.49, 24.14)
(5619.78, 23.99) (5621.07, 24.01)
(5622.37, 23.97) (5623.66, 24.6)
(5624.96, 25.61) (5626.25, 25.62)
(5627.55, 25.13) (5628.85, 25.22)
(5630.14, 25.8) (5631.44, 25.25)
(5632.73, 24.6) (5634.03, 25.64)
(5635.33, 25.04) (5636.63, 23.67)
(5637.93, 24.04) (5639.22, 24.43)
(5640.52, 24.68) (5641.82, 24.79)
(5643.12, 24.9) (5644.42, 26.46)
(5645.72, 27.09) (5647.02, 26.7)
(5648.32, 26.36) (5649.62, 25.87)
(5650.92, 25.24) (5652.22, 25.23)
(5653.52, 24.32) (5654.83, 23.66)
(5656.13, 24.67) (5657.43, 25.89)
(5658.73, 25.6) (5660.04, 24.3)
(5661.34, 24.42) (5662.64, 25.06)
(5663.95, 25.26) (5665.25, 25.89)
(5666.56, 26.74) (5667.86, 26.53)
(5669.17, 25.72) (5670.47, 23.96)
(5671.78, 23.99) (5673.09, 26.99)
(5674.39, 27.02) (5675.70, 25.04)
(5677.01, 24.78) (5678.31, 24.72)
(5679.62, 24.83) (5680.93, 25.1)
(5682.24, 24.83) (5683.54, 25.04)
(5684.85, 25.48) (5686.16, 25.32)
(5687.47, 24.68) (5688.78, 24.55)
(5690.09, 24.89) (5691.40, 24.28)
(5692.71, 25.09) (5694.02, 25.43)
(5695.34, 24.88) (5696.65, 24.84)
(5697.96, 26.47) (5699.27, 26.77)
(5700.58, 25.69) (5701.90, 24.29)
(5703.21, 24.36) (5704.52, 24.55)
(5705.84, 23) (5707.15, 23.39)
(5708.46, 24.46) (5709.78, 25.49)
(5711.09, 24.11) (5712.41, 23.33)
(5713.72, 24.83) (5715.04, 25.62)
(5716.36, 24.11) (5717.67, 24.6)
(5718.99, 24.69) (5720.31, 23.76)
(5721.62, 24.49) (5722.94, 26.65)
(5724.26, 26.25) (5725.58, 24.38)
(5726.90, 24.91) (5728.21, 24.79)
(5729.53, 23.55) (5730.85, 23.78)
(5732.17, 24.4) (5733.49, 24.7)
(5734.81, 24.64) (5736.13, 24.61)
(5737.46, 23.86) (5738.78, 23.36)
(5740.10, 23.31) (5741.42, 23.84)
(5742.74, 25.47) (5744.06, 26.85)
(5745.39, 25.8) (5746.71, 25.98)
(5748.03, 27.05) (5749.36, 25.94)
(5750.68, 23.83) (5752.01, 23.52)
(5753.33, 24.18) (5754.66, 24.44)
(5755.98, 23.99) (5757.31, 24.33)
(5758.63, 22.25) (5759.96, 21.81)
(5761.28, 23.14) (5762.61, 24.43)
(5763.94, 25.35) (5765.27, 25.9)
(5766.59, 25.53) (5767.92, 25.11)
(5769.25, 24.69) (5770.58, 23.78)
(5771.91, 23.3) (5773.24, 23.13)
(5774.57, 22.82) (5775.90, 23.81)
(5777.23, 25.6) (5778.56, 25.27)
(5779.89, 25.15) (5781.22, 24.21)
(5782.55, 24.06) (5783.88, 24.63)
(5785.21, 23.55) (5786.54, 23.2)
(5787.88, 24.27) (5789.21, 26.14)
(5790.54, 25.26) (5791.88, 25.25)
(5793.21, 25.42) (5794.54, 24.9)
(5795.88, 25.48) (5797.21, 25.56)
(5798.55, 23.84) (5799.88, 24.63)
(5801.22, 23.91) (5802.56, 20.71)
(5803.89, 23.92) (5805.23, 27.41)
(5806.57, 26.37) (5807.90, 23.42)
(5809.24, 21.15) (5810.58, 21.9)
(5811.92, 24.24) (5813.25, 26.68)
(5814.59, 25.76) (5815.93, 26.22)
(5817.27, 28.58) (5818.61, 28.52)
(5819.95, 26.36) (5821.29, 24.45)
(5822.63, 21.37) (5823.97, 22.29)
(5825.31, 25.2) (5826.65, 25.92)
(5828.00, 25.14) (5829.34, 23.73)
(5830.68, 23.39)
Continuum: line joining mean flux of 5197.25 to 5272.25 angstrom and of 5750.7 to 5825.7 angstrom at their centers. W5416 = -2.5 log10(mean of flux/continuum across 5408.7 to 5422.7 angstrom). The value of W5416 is 0.007 mag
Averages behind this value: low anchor 27.3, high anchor 24.5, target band 26.2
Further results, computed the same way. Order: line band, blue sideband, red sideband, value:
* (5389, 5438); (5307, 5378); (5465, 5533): 0.011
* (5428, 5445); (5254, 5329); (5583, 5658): 0.035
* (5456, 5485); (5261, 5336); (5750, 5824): 0.009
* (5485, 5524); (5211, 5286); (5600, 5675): -0.007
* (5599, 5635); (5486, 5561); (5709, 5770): 0.019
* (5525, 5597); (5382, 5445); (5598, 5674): -0.016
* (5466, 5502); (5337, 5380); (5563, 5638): 0.013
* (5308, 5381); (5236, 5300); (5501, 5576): -0.004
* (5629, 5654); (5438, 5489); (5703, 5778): -0.012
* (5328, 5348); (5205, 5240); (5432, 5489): -0.028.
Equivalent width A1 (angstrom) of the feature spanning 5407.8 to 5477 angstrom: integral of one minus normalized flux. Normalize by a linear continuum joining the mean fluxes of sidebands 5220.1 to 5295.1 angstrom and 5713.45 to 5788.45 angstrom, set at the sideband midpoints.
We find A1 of 0.6 angstrom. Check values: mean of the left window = 27.2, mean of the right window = 24.5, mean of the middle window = 25.9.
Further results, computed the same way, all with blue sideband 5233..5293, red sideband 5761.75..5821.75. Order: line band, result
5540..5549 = -0.2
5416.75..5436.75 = 0.7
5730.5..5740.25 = 0.3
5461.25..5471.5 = 0.0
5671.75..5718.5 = 0.5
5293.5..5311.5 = -0.3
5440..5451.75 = 0.1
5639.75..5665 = 0.1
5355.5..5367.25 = 0.0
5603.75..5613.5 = 0.3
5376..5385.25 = -0.3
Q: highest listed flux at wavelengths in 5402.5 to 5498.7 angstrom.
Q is 28.03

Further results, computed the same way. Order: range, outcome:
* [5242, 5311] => 30.45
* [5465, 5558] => 28.72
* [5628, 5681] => 27.09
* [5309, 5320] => 28.59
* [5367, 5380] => 27.85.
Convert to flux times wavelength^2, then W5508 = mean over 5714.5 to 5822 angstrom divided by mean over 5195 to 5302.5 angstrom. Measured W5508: 1.09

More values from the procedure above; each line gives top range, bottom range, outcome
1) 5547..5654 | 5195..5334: 1.06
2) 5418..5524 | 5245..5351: 1.02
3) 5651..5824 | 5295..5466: 1.05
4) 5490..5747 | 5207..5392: 1.05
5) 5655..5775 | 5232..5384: 1.06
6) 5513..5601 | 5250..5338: 1.06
